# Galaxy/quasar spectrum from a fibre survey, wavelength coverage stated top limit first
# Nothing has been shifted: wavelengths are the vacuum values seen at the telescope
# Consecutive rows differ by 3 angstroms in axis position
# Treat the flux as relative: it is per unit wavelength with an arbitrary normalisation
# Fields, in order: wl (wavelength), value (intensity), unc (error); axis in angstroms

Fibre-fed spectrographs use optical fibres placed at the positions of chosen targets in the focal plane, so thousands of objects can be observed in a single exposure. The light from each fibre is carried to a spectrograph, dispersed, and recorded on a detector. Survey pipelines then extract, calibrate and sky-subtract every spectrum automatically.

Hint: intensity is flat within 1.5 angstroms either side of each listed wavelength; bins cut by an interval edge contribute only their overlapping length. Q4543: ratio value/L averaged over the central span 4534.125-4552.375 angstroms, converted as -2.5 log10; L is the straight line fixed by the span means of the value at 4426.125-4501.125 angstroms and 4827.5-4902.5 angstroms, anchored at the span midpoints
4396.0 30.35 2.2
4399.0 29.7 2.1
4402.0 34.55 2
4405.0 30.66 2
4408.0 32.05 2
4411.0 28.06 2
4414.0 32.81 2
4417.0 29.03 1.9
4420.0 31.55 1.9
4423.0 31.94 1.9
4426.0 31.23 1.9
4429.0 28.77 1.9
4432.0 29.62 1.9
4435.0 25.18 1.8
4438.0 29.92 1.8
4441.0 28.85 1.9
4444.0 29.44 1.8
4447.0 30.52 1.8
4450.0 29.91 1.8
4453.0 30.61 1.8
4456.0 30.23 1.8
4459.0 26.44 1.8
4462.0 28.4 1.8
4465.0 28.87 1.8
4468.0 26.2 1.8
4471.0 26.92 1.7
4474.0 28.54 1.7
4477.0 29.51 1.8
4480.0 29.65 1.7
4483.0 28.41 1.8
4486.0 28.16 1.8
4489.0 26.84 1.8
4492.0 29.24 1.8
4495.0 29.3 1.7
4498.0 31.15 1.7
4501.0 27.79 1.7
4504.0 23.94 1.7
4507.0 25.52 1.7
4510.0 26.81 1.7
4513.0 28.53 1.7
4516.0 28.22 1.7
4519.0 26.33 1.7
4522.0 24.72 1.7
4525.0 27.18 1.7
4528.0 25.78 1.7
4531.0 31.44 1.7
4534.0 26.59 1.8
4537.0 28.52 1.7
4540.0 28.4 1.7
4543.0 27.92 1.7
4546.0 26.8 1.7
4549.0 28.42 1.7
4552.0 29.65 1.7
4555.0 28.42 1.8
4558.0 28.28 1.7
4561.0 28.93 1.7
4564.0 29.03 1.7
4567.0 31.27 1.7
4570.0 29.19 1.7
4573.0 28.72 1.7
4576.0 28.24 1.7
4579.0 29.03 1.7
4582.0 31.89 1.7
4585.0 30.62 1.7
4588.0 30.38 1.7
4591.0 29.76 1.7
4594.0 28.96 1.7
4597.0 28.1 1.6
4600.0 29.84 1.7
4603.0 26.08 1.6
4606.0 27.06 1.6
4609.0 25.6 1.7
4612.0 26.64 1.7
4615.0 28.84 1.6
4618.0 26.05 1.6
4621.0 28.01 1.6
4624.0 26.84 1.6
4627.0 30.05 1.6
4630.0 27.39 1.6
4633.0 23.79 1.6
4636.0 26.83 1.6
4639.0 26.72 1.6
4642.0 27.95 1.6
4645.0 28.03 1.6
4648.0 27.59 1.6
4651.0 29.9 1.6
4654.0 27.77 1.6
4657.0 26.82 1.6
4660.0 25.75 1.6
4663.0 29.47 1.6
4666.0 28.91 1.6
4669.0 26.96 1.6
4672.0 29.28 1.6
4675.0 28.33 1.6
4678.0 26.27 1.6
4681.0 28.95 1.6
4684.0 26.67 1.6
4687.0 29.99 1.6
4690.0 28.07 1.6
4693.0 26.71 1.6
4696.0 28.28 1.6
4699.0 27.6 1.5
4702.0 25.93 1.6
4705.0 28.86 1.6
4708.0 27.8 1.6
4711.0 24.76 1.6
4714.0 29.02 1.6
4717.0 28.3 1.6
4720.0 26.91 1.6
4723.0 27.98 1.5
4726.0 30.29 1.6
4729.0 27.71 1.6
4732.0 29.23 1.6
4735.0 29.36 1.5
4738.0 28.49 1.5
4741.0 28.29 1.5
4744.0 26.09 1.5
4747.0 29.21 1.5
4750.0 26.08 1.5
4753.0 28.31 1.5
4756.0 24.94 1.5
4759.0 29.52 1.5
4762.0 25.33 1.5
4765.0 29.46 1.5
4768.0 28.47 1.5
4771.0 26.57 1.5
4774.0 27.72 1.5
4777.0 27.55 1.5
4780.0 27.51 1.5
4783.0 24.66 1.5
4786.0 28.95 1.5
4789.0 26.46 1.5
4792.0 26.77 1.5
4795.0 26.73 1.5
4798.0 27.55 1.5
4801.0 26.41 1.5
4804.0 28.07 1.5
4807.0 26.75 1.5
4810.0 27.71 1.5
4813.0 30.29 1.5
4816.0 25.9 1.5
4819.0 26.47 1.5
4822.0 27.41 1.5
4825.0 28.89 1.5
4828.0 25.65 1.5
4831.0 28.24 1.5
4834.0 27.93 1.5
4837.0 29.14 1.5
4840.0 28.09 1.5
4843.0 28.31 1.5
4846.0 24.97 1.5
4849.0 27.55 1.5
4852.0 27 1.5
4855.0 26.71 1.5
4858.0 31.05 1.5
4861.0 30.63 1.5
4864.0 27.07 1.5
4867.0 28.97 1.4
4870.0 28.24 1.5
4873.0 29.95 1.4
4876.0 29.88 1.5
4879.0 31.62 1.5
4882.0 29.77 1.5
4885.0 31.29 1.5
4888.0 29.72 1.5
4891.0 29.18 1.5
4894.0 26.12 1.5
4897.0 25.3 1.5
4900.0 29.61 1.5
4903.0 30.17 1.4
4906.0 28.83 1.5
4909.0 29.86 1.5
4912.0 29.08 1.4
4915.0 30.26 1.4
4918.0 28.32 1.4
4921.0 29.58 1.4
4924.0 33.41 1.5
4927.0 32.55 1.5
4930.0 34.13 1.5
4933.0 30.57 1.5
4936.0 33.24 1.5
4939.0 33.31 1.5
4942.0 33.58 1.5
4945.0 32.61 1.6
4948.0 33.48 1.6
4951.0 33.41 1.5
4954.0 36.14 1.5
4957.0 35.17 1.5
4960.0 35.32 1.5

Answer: 0.03 mag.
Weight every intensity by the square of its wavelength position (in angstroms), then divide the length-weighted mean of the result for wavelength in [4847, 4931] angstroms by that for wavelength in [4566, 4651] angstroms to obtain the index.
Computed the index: 1.2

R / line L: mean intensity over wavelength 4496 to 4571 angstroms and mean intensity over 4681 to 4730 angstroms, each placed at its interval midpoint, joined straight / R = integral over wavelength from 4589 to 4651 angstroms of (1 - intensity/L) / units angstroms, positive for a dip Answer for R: 0.7 angstroms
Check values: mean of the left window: 28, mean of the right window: 27.8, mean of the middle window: 27.6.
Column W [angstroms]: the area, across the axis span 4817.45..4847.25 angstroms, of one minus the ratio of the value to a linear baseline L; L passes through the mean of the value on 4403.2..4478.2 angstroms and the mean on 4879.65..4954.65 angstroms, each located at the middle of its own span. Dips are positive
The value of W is 3.0 angstroms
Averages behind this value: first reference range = 29.4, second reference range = 30.9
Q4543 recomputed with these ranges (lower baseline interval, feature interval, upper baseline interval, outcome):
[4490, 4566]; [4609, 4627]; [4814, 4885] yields 0.025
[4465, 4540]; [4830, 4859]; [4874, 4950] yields 0.087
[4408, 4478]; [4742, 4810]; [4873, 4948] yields 0.111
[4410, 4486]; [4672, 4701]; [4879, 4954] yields 0.080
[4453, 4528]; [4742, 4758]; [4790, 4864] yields 0.025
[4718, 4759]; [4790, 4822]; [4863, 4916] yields 0.049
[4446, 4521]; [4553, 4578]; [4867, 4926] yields -0.021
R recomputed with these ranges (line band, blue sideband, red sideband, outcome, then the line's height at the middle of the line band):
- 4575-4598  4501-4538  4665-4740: -2.0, 27.4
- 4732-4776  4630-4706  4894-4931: 1.0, 28.4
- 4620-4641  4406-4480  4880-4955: 2.0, 30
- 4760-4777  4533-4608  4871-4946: 1.3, 29.8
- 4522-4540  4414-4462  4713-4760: 0.9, 29.1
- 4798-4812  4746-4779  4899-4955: 0.6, 28.6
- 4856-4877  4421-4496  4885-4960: 1.1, 31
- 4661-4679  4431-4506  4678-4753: -0.1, 28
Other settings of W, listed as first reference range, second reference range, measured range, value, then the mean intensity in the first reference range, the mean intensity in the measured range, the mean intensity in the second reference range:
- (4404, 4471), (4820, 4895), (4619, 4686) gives 3.11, 29.5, 27.7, 28.5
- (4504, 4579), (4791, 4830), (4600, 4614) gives 0.50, 28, 26.8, 27.3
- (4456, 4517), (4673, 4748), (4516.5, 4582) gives -0.80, 28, 28.3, 28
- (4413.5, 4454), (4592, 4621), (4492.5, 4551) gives 2.22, 29.9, 27.6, 27.5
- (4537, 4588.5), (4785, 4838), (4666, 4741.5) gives 0.44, 29.1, 28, 27.5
